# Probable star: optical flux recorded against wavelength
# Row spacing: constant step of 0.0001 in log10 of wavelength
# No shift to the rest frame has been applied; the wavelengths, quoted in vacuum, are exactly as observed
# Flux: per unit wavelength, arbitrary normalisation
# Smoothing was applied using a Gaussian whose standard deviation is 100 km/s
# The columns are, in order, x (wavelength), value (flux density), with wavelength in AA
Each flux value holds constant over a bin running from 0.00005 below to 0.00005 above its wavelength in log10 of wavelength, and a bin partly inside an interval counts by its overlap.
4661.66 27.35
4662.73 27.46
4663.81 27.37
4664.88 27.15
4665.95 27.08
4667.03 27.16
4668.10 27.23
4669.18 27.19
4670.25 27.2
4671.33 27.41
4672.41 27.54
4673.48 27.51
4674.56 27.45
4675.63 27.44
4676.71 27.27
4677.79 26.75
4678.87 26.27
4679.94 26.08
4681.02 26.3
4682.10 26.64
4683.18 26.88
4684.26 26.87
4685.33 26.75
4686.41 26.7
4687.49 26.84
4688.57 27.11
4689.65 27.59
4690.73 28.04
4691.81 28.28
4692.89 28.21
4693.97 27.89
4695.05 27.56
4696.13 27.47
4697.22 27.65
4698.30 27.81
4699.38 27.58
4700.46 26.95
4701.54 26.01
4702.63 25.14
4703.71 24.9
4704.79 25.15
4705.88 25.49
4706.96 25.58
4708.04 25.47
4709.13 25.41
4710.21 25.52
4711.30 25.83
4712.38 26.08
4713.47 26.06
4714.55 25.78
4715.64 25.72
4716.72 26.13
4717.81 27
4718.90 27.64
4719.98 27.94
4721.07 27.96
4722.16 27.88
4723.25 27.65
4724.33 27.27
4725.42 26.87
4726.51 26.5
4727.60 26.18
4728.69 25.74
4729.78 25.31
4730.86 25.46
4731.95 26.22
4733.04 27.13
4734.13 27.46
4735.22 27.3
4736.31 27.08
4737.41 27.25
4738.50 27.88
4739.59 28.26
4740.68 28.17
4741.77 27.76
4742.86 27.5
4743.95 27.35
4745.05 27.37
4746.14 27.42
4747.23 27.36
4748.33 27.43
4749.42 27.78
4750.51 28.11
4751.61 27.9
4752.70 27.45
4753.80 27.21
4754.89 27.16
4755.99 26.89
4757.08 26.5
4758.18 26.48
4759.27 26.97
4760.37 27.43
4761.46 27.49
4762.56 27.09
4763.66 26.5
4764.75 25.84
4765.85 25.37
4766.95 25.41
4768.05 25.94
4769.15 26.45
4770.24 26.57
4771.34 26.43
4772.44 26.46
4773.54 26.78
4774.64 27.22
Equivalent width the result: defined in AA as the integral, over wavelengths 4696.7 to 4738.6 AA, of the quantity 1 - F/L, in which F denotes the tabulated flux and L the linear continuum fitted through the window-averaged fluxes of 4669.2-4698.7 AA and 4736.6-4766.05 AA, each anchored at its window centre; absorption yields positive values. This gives 1.2 AA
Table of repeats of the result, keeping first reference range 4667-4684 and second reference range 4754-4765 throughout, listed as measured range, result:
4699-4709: 0.45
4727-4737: 0.18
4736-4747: -0.28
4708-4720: 0.35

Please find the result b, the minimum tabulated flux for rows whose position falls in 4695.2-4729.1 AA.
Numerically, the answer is 24.9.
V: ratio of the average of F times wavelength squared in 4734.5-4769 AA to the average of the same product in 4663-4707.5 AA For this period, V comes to 1.0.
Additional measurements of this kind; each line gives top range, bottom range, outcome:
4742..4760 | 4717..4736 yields 1.03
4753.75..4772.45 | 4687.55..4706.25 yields 1.01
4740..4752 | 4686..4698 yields 1.03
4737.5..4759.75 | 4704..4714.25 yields 1.09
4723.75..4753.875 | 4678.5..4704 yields 1.03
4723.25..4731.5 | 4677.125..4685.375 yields 1.01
